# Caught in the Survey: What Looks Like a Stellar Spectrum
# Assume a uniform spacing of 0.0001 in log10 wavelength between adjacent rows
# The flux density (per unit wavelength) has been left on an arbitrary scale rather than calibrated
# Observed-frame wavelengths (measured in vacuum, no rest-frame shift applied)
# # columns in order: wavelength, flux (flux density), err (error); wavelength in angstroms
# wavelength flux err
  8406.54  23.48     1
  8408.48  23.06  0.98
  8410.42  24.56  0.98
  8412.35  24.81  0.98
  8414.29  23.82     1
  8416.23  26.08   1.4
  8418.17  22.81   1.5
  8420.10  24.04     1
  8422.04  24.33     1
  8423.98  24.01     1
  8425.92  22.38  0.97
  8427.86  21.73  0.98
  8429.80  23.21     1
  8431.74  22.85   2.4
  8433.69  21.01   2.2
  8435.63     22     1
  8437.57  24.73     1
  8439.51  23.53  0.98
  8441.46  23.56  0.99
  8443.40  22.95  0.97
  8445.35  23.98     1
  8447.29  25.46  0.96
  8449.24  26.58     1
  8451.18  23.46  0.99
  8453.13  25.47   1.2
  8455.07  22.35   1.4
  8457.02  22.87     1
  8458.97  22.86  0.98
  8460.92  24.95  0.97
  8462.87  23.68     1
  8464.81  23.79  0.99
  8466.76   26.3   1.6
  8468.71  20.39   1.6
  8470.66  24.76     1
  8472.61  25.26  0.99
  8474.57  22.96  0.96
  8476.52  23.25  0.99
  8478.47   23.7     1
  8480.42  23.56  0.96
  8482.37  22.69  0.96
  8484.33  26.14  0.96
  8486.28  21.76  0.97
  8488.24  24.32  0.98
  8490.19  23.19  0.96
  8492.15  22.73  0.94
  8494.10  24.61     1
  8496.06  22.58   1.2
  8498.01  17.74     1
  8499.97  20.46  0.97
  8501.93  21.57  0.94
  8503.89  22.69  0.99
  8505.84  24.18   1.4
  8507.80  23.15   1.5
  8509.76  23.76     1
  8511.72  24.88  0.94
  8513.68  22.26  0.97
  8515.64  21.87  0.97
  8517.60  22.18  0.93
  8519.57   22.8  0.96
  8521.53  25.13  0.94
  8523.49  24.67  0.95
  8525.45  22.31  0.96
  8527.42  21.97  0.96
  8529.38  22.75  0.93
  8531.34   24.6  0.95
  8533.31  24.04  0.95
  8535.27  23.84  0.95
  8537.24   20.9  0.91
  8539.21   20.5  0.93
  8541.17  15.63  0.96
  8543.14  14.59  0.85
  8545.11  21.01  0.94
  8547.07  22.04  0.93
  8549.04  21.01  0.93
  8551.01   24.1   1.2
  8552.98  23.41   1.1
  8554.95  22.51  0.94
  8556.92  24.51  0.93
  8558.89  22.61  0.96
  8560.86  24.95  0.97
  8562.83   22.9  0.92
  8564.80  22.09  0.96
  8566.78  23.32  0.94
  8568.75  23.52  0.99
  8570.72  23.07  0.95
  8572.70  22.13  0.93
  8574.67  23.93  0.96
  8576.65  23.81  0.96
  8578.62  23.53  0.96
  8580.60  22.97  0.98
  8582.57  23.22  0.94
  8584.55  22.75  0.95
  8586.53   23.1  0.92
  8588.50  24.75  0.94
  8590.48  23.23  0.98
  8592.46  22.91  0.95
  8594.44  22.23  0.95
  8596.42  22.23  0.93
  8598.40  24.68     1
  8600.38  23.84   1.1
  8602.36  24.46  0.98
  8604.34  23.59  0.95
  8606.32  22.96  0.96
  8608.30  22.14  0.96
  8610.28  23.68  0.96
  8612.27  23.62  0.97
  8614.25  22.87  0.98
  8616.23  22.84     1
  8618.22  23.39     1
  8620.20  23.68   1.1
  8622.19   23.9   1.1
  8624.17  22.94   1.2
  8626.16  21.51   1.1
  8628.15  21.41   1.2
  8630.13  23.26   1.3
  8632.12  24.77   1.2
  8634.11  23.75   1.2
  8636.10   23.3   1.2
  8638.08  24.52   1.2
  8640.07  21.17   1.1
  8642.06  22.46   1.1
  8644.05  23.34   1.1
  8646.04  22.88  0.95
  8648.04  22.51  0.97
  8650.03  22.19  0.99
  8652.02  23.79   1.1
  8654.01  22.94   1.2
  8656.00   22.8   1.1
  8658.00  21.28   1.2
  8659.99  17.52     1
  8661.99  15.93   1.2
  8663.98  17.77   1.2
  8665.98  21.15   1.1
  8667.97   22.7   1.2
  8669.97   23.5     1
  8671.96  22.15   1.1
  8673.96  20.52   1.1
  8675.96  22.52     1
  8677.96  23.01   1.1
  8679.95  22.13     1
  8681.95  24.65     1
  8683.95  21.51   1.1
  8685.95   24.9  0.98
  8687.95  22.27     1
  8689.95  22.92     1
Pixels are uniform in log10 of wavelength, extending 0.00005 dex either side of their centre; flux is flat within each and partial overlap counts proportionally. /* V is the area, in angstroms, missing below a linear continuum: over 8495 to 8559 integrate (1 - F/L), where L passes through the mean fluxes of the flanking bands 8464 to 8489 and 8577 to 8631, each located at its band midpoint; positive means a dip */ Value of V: 3.6 angstroms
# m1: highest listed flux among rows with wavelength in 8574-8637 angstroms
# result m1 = 24.77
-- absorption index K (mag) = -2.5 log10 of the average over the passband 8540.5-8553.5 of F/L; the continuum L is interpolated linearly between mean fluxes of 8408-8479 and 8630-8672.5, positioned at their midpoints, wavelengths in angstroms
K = 0.13 mag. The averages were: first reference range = 23.7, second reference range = 22.1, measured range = 20.3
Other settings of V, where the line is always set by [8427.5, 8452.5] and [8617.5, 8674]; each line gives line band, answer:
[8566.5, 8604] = -1.3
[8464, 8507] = 0.2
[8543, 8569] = 0.3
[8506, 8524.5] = -0.3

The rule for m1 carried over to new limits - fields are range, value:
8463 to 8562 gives 26.3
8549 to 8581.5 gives 24.95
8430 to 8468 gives 26.58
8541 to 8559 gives 24.51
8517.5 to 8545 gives 25.13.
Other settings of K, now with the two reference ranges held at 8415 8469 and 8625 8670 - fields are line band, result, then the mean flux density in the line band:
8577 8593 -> -0.04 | 23.3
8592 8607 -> -0.05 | 23.4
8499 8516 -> 0.02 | 22.8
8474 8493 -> -0.01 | 23.4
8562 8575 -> -0.01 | 22.9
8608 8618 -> -0.04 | 23.1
